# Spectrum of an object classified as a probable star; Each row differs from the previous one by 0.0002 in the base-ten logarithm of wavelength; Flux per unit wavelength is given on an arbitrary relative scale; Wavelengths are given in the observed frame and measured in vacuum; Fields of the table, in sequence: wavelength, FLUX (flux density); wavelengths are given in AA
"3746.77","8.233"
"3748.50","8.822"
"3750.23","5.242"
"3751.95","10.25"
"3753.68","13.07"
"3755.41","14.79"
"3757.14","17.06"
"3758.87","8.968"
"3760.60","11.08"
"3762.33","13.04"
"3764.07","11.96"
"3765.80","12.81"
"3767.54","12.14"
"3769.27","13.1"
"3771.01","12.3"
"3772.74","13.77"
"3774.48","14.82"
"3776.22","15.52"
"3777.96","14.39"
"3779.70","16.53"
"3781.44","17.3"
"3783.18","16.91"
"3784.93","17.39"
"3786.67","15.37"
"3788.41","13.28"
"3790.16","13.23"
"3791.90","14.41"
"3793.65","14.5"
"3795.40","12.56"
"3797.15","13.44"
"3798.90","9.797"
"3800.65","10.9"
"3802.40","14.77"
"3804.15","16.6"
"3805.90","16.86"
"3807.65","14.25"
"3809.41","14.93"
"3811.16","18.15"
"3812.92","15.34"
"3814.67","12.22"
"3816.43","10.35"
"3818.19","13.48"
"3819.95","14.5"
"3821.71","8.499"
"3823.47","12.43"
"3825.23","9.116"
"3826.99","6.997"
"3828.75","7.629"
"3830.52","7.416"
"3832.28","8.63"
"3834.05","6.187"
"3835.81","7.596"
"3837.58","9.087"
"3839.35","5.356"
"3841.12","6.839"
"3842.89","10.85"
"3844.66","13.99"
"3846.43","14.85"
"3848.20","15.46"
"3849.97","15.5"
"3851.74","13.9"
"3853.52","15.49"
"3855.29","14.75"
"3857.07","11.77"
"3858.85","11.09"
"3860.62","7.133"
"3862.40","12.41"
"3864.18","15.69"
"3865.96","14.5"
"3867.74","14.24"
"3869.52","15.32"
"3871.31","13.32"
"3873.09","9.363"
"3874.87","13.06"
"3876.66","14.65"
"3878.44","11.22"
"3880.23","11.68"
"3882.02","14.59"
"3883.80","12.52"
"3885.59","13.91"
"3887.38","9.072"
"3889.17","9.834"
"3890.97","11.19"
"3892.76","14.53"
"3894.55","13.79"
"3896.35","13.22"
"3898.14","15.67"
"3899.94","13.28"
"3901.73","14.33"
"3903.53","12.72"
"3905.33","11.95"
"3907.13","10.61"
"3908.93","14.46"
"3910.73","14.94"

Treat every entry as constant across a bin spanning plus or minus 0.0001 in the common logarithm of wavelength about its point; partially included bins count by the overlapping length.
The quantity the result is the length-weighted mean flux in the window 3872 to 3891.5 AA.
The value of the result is 11.9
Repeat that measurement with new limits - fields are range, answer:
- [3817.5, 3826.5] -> 11.4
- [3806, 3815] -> 15.3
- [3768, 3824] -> 14.1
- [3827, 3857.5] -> 10.8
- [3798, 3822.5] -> 13.6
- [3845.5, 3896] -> 13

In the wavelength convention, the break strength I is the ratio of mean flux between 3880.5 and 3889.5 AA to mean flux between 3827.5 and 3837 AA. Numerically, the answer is 1.6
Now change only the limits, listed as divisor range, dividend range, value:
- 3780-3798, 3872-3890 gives 0.81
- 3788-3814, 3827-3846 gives 0.59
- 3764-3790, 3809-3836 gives 0.75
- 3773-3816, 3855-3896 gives 0.86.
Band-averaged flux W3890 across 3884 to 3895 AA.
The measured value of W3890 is 12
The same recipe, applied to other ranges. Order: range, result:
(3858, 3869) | 12.6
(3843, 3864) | 13.3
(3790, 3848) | 11.7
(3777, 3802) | 14.3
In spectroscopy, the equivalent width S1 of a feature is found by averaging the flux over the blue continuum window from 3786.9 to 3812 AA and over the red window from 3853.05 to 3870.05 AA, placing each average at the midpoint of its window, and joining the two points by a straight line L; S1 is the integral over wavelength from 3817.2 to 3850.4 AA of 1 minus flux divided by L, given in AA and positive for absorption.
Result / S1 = 8.4 AA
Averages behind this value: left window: 14.1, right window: 13.1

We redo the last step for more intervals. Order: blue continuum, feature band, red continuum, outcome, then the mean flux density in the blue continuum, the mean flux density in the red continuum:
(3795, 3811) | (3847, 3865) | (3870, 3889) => -0.7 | 14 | 12.3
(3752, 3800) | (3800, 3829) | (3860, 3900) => 1.2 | 13.8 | 12.8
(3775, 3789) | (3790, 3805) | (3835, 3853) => 1.4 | 15.9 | 11.4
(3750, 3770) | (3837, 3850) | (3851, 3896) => 1.4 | 12.2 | 12.8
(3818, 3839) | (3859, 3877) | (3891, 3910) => -2.2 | 9.06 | 13.4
